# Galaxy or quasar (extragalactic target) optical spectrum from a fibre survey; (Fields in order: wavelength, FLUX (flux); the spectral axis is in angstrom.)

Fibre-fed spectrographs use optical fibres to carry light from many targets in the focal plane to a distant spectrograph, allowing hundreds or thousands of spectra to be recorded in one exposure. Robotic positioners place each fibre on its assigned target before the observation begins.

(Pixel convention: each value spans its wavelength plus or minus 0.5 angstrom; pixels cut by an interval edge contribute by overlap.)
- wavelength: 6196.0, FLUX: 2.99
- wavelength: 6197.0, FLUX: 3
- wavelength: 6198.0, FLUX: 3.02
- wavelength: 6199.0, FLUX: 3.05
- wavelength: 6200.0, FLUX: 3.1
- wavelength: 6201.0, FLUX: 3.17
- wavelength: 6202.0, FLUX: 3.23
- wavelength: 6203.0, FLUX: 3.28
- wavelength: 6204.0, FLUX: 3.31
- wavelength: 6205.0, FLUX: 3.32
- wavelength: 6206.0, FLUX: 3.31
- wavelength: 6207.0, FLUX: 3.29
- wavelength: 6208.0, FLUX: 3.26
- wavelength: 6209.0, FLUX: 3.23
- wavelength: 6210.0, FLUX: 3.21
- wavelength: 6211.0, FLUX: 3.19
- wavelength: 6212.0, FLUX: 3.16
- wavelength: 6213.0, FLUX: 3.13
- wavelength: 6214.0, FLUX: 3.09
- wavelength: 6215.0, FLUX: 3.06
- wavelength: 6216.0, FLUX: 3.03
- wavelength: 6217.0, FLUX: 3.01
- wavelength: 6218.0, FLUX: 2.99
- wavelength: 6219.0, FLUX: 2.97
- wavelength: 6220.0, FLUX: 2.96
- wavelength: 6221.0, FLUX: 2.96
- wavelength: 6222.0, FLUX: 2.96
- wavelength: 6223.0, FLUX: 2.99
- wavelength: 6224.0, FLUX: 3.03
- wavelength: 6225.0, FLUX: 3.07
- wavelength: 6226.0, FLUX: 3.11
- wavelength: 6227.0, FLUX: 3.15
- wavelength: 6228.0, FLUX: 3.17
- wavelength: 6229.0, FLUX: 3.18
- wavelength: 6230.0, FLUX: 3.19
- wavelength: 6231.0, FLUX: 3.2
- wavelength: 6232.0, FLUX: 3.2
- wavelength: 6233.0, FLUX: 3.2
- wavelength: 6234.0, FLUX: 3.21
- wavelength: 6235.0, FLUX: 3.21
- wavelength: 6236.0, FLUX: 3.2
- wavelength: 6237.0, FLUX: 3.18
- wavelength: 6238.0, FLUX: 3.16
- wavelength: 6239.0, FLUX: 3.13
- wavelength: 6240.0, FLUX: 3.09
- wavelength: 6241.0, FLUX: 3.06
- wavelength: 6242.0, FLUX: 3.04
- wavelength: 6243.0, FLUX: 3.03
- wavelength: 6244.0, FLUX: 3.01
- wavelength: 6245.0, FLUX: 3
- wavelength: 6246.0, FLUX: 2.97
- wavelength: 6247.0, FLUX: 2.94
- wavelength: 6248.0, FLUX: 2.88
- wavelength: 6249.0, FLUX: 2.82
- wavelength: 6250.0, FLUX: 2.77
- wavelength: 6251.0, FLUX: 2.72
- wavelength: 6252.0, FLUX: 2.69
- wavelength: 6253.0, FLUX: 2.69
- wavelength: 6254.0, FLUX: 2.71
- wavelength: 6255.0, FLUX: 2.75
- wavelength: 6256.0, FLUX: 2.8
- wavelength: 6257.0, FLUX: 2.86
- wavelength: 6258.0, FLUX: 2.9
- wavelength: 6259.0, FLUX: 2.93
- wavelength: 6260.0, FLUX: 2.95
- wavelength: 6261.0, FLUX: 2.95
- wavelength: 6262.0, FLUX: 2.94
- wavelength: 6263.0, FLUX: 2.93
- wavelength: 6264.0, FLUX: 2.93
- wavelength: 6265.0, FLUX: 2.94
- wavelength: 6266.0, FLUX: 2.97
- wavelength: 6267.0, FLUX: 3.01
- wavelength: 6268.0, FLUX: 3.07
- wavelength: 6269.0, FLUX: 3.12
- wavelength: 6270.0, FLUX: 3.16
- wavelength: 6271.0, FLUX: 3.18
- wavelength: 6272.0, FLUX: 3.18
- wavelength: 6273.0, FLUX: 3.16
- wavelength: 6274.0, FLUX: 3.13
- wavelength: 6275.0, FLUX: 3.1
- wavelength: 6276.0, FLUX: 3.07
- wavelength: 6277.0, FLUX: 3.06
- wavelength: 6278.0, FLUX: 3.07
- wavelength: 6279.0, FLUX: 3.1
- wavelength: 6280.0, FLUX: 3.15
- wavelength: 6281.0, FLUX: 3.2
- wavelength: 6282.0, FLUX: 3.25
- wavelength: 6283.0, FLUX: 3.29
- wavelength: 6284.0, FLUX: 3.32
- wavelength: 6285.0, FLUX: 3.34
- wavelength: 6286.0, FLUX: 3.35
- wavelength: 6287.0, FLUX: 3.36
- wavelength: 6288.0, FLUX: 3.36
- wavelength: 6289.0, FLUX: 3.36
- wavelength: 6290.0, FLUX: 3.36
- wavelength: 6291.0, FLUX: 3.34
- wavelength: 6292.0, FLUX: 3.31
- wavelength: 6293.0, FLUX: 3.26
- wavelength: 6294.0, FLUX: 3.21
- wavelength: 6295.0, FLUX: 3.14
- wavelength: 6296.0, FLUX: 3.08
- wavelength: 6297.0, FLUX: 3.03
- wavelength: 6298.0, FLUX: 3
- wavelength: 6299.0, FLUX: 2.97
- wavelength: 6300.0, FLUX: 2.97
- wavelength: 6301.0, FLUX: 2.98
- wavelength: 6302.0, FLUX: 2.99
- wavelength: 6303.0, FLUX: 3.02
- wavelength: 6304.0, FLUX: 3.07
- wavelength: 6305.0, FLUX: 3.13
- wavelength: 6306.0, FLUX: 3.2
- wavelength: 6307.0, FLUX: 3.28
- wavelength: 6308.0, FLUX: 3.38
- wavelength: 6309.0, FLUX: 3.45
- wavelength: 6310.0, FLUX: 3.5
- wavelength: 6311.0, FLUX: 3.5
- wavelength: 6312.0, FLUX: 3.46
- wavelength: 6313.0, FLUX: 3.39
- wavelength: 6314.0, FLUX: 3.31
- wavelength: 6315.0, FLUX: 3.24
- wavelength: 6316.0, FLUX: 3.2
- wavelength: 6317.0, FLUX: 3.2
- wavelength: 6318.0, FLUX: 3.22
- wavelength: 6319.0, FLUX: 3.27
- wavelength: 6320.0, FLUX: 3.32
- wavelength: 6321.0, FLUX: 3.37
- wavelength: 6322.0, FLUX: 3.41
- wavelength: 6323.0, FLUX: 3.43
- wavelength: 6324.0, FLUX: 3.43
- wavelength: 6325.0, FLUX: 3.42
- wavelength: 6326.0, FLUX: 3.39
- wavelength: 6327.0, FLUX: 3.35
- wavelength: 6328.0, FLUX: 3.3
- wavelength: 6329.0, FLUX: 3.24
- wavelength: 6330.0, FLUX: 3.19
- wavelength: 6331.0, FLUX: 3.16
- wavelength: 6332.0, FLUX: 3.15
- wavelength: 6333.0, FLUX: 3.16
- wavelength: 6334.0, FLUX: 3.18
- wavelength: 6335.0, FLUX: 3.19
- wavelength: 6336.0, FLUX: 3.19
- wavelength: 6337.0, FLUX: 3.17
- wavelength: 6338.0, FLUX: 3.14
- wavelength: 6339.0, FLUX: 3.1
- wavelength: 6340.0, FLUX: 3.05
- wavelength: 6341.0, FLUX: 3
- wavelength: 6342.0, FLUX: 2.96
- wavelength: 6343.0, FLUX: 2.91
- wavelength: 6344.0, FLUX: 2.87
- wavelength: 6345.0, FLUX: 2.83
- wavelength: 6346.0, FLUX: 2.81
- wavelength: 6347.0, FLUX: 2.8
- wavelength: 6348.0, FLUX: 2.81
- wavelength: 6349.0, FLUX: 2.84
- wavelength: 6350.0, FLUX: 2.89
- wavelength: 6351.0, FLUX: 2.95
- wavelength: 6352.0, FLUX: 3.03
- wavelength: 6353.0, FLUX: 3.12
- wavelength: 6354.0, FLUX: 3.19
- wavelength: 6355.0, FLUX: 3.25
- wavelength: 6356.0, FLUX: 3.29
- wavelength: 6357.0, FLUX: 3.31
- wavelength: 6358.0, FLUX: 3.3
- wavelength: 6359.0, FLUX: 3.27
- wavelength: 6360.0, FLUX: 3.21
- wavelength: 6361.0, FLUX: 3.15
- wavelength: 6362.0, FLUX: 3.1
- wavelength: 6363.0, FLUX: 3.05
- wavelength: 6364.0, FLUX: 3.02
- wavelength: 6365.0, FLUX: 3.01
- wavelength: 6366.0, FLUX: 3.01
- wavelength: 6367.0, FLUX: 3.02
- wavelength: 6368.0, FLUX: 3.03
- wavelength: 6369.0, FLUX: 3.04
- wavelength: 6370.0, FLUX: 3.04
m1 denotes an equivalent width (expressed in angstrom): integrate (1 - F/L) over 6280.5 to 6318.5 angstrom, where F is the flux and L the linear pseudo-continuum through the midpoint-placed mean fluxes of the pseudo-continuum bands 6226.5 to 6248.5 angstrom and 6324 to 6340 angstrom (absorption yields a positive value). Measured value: -0.6 angstrom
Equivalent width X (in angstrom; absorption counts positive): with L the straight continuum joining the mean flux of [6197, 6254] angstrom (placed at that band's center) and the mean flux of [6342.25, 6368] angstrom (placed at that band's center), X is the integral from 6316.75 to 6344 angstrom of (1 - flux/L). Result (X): -1.5 angstrom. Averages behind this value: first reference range 3.08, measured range 3.21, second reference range 3.04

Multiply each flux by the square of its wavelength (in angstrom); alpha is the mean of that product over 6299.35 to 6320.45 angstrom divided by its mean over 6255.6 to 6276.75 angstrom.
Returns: 1.1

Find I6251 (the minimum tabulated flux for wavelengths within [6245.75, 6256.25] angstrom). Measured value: 2.69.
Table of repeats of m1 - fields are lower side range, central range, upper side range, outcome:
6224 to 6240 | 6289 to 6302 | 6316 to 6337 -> 0.39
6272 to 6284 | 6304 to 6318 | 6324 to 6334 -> -0.38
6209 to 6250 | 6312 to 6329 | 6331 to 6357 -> -1.56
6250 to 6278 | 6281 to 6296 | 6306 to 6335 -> -0.87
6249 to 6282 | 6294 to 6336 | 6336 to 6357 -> -3.31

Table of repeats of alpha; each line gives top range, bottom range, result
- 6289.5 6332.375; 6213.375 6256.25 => 1.10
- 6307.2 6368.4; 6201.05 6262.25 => 1.08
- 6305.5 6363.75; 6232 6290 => 1.07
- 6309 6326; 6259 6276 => 1.12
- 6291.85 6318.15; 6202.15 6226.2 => 1.06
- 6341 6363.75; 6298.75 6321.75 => 0.95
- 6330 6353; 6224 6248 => 1.00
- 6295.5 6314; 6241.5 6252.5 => 1.12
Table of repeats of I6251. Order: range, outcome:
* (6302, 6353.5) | 2.8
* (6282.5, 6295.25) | 3.14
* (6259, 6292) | 2.93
